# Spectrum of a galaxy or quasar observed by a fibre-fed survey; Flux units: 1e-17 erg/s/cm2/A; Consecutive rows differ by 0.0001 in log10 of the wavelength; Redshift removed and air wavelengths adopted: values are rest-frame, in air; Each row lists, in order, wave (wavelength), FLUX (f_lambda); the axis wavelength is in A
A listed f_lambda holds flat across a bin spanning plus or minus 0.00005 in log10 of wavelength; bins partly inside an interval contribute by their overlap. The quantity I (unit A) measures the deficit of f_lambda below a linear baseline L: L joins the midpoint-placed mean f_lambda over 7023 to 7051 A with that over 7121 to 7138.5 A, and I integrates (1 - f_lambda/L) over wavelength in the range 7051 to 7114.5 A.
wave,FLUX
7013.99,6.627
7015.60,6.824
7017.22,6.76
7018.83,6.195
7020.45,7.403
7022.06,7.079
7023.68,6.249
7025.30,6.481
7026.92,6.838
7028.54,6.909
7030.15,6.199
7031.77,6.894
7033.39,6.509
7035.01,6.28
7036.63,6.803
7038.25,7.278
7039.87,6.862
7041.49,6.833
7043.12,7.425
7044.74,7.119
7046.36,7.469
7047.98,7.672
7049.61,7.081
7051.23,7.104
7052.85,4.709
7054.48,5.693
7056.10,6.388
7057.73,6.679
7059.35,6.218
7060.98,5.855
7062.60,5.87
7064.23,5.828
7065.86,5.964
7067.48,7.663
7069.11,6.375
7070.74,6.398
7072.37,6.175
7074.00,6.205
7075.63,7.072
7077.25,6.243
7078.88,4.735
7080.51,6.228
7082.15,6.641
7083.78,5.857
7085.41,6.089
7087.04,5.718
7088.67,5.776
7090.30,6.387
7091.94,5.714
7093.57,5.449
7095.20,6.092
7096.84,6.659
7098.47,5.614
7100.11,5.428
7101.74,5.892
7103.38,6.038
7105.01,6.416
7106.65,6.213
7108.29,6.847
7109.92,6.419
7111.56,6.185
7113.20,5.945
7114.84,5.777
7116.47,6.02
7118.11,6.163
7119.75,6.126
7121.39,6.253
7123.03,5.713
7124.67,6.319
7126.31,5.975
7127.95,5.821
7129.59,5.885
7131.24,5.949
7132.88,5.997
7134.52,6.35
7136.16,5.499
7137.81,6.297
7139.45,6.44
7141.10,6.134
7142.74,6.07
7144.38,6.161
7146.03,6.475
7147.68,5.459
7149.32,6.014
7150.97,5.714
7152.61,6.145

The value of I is 3.3 A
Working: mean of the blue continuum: 6.88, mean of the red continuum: 6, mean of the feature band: 6.11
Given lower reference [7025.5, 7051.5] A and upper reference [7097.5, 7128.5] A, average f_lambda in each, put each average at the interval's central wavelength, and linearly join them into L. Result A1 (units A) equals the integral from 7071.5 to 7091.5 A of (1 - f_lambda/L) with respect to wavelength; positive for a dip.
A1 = 1.1 A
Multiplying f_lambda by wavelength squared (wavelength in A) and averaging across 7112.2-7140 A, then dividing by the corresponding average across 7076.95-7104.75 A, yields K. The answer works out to 1.03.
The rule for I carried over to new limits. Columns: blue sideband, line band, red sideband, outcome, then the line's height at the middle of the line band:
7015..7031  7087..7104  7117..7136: 0.9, 6.23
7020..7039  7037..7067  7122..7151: 0.1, 6.58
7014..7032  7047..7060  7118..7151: 0.1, 6.52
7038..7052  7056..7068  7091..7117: 1.0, 6.87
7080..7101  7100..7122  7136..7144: -0.4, 6.04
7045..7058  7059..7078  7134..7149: 0.6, 6.52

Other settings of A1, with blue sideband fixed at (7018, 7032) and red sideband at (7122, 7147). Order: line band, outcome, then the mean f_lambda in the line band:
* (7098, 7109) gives 0.3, 6.07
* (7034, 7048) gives -0.9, 7.04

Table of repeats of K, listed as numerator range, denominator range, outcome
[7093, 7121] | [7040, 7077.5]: 0.94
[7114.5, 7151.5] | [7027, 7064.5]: 0.94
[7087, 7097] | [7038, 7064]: 0.91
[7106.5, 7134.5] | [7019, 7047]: 0.91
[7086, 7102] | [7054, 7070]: 0.95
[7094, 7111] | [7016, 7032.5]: 0.94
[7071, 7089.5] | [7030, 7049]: 0.88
